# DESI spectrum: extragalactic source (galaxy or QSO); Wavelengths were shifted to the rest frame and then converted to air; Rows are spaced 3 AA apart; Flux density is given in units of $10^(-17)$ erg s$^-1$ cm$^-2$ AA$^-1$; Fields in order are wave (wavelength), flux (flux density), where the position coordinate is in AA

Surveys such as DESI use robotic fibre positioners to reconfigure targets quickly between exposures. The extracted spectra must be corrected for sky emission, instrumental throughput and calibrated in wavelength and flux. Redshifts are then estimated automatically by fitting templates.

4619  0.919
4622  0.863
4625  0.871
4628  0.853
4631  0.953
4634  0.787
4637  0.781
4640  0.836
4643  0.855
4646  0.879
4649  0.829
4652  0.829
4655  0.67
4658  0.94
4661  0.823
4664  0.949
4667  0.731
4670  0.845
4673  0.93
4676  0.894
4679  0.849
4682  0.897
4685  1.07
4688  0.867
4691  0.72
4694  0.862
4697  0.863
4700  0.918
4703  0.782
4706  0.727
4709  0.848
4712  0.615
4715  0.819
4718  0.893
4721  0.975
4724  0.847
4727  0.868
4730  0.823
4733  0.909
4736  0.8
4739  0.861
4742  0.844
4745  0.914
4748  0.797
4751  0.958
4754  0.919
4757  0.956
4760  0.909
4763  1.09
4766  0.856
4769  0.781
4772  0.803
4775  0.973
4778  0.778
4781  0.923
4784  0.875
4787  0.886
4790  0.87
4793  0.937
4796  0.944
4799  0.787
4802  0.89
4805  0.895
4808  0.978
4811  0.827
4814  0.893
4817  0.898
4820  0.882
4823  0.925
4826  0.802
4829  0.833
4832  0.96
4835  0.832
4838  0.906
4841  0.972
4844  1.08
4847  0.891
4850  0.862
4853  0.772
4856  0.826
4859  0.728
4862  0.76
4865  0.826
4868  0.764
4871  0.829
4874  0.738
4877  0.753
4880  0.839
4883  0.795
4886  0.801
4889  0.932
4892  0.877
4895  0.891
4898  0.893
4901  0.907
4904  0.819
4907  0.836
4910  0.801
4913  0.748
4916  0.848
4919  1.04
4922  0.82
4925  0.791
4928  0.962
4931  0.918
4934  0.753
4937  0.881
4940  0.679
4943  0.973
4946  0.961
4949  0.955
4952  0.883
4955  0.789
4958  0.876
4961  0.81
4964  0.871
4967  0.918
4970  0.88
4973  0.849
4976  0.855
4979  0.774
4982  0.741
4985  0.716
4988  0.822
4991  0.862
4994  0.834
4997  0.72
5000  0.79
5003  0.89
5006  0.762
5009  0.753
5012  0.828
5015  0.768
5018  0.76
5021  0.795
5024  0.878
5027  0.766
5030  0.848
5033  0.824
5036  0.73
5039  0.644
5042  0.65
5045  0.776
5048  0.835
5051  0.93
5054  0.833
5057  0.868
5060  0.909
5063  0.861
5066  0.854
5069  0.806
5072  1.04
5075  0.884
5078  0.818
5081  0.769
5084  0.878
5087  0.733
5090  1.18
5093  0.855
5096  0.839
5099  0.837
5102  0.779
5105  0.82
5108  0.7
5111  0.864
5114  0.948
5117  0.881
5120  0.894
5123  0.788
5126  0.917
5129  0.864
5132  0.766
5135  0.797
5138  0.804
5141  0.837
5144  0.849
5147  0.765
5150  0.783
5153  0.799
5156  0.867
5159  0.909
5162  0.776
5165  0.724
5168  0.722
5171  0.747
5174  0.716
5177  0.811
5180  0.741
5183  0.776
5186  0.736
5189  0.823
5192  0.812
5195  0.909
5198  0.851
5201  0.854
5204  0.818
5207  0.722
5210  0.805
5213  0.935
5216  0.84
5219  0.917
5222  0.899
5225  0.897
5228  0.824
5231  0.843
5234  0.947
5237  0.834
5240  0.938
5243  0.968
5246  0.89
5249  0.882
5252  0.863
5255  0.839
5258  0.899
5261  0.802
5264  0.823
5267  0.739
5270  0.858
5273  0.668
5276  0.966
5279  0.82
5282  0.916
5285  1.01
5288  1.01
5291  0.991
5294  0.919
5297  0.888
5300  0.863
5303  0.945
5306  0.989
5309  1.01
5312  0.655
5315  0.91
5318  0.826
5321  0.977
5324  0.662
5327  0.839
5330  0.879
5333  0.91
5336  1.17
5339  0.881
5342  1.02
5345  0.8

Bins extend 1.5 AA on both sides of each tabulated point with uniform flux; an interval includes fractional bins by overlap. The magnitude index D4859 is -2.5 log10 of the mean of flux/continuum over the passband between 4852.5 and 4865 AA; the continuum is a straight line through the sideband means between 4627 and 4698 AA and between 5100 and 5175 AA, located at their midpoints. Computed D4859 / 0.08 mag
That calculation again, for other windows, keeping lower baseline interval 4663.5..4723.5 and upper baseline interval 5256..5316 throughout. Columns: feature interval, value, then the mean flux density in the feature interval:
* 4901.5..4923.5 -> 0.020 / 0.847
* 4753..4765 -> -0.133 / 0.966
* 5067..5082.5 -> 0.011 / 0.863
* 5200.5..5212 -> 0.101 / 0.801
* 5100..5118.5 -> 0.053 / 0.832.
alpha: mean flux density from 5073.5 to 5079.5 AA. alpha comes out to 0.851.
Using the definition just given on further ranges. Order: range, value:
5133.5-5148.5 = 0.81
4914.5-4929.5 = 0.892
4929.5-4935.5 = 0.836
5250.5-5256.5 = 0.851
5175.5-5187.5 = 0.766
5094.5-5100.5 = 0.838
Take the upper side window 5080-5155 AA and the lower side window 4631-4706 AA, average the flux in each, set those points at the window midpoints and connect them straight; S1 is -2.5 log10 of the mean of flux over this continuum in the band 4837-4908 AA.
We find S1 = -0.001 mag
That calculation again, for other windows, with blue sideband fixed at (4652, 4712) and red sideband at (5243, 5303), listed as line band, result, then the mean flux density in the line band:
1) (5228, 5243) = -0.02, 0.892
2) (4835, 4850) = -0.10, 0.939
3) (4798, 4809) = -0.04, 0.888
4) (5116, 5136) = 0.03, 0.844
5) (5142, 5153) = 0.09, 0.801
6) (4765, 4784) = 0.00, 0.854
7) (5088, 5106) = -0.02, 0.883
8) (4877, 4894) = 0.02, 0.842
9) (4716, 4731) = -0.04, 0.881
